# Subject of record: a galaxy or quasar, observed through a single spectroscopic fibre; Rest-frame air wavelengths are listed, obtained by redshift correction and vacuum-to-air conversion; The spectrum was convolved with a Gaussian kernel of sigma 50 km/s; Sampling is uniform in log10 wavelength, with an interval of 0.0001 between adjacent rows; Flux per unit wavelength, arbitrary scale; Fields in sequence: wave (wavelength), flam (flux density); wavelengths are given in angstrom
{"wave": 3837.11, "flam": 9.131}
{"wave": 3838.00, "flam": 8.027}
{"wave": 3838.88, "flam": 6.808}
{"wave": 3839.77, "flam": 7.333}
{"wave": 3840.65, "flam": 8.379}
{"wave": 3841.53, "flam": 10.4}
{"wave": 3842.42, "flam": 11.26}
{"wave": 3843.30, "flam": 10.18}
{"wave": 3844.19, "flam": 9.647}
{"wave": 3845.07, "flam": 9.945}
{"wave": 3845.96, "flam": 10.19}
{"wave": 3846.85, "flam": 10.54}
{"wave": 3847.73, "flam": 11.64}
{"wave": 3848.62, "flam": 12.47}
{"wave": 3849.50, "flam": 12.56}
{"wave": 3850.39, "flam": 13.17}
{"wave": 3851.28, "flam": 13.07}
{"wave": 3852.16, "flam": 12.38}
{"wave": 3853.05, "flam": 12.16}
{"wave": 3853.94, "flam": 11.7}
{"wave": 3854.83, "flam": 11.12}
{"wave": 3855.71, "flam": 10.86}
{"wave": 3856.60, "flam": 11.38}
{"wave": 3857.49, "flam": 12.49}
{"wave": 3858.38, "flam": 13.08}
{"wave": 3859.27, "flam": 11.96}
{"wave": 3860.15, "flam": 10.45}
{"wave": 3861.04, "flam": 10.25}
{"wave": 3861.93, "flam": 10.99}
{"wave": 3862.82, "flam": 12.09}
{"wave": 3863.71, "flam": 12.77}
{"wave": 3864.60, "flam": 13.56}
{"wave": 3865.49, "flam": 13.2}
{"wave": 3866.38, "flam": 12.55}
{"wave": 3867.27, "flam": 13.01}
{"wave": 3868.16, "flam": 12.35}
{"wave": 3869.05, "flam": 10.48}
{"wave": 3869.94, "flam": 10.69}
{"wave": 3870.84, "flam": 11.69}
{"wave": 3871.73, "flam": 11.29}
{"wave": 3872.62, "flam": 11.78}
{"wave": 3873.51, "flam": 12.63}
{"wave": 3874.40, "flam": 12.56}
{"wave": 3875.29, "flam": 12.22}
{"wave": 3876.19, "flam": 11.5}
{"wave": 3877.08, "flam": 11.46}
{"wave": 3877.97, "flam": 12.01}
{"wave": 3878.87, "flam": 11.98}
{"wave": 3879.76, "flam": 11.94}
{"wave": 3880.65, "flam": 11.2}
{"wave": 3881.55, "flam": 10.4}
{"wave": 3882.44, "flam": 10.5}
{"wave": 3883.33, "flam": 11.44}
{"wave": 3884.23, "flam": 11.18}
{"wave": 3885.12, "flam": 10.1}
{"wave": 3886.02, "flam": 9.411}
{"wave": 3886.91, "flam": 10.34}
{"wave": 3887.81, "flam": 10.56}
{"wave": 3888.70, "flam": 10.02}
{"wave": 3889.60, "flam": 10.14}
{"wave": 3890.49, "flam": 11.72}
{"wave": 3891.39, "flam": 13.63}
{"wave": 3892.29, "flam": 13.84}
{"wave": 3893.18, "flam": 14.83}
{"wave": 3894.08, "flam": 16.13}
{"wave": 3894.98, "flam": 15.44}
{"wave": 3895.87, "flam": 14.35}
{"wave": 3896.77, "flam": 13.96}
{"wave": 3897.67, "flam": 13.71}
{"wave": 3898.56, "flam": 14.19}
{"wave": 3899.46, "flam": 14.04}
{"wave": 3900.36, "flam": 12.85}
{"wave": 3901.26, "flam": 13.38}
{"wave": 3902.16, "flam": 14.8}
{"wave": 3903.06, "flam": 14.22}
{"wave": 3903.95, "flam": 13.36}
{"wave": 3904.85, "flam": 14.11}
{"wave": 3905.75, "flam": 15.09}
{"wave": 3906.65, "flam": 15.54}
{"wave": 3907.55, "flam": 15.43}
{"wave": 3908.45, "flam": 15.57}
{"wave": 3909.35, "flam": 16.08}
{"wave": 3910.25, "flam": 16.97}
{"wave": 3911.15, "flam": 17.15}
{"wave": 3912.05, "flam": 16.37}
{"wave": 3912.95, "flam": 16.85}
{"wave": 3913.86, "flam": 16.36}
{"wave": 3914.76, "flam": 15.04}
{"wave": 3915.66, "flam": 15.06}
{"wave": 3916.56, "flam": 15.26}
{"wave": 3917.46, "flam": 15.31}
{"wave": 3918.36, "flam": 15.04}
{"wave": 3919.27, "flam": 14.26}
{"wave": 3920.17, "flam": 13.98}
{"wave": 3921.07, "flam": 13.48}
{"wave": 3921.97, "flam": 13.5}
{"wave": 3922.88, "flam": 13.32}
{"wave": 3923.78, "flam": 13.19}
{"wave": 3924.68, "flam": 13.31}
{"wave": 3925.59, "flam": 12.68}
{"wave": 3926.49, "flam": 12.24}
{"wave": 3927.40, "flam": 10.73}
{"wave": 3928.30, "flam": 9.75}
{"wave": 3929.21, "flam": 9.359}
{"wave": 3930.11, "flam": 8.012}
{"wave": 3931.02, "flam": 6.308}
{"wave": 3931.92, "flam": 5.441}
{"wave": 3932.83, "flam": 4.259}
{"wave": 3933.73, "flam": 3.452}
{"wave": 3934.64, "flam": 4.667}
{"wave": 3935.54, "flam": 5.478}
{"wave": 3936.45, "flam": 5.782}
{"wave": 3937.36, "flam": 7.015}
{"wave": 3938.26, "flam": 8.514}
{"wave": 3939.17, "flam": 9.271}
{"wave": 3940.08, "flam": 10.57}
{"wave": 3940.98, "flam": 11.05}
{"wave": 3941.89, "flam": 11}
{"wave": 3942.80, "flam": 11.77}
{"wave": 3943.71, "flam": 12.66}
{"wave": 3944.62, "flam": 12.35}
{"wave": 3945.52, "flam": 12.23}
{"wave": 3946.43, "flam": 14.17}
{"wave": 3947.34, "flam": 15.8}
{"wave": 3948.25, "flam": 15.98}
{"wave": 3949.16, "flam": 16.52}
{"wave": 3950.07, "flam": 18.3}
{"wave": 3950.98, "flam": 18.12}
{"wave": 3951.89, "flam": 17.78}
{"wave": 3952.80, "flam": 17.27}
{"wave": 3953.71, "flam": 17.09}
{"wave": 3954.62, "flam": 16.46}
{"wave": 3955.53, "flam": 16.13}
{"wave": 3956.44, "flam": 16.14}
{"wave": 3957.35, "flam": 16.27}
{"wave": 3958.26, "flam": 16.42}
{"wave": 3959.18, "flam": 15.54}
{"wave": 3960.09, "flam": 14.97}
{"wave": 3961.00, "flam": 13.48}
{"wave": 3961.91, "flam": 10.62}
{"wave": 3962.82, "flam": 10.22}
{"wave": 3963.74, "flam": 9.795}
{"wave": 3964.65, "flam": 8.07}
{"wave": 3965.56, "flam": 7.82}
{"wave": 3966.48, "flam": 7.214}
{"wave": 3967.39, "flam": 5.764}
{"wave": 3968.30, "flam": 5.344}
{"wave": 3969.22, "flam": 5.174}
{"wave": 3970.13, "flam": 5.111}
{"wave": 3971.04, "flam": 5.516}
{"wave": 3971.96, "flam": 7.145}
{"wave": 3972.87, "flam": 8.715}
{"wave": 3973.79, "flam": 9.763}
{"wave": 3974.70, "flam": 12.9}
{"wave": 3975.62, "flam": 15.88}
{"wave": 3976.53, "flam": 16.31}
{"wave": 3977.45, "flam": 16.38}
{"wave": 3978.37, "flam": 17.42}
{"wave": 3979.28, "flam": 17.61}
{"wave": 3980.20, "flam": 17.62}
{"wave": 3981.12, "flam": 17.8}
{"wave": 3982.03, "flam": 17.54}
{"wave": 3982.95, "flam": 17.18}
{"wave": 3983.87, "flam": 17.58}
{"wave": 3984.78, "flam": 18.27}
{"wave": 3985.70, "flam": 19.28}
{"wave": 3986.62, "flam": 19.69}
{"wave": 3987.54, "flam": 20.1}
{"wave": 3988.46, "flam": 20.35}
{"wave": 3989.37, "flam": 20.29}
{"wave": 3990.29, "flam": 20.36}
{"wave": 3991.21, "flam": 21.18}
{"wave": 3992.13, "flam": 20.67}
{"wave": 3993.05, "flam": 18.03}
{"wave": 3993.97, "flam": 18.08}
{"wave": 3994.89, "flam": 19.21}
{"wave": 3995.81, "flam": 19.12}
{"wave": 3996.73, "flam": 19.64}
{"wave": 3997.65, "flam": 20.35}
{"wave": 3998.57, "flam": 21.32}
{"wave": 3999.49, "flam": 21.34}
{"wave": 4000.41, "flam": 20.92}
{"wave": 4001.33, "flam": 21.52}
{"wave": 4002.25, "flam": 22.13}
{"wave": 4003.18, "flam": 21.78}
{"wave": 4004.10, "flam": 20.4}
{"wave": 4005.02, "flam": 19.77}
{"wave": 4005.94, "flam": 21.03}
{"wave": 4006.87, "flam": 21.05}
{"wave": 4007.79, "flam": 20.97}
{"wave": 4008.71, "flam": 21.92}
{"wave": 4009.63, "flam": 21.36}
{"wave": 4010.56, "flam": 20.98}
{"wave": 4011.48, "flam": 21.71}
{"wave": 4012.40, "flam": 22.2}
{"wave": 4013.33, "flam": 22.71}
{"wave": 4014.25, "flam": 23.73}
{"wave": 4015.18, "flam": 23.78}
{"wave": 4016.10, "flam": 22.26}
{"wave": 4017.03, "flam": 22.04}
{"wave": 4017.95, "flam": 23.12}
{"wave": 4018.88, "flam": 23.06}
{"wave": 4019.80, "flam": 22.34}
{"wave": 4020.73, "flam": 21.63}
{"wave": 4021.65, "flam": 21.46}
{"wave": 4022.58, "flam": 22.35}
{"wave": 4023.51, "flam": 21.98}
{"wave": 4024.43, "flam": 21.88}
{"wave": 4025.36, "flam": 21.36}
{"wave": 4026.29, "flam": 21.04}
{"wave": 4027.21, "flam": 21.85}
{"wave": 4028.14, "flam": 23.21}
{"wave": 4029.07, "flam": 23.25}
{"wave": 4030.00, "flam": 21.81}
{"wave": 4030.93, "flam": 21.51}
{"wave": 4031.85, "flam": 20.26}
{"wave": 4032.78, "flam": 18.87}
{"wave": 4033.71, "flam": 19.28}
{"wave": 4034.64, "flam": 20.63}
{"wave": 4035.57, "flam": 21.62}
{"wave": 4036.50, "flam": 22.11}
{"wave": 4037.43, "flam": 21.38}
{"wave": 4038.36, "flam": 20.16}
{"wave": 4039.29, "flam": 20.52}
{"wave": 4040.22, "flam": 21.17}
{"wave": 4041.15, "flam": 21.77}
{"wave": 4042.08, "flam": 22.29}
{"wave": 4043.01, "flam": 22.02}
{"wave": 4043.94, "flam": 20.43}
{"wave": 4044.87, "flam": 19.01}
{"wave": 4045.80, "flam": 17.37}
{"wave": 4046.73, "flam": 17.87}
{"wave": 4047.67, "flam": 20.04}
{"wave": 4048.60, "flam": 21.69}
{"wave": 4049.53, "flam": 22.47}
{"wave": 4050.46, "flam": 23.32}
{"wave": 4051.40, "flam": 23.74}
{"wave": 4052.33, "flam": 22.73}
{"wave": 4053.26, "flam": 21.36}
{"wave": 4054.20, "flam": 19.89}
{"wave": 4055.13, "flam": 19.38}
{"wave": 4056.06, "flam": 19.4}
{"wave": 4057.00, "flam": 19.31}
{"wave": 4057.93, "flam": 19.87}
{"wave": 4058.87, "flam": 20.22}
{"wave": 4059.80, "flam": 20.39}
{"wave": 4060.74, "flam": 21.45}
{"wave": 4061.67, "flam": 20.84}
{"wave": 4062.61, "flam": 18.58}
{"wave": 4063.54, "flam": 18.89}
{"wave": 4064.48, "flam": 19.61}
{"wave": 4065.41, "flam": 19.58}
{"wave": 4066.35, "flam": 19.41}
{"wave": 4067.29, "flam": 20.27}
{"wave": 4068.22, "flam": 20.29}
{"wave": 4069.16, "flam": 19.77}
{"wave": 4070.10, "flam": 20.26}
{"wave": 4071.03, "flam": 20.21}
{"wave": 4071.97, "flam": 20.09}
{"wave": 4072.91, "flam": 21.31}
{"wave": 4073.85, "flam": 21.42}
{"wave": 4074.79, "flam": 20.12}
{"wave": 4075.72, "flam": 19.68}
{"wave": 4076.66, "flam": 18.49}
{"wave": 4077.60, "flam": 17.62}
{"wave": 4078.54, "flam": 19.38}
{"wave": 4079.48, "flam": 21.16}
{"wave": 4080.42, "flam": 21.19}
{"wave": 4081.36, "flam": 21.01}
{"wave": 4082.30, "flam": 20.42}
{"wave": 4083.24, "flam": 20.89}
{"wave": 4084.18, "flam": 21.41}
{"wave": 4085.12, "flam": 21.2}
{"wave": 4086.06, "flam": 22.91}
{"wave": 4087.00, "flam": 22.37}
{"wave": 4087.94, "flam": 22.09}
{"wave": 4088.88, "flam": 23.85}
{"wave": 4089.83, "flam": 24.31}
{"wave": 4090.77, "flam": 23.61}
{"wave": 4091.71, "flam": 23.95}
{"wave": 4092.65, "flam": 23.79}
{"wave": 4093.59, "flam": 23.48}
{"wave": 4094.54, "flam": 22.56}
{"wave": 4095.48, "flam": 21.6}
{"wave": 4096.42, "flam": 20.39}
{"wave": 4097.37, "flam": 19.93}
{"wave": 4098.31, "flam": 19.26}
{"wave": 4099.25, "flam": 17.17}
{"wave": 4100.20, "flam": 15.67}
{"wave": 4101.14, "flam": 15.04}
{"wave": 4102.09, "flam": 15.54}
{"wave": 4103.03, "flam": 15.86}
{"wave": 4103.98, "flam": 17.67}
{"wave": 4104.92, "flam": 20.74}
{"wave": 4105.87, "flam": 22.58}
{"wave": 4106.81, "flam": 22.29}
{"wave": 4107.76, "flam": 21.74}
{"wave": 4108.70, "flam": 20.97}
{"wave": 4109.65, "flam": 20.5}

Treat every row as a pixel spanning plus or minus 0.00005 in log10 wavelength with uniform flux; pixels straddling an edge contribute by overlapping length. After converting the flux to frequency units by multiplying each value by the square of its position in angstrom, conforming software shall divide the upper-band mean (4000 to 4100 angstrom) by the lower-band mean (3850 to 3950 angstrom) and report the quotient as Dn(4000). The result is 1.85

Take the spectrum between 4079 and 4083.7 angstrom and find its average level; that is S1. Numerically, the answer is 20.9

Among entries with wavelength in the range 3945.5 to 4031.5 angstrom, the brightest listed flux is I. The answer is 23.78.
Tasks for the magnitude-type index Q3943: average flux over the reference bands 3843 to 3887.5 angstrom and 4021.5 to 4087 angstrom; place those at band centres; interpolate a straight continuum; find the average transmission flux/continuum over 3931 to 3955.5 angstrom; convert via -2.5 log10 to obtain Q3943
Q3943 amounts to 0.309 mag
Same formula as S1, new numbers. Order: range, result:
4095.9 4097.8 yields 20.2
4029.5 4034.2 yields 20.4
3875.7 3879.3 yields 11.7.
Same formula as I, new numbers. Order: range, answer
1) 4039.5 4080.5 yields 23.74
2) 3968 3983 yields 17.8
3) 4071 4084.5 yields 21.42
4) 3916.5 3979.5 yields 18.3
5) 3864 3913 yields 17.15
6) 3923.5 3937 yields 13.31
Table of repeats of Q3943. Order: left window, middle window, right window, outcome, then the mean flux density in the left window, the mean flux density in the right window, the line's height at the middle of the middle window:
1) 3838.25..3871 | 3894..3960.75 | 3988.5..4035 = 0.19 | 11.3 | 21.3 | 15.9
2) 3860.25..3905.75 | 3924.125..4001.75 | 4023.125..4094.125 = 0.20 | 12.4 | 21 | 16.3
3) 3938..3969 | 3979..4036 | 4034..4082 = -0.23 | 12.9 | 20.4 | 16.8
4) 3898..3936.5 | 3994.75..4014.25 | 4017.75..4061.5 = -0.13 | 12.7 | 21.1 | 18.7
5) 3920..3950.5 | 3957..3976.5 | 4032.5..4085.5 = 0.28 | 10.7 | 20.4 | 13.2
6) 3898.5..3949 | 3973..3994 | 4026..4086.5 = -0.10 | 12.4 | 20.6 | 16.1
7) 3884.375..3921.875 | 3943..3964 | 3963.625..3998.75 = -0.02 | 14.1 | 15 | 14.7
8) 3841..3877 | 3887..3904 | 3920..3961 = -0.12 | 11.7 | 12.2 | 11.9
